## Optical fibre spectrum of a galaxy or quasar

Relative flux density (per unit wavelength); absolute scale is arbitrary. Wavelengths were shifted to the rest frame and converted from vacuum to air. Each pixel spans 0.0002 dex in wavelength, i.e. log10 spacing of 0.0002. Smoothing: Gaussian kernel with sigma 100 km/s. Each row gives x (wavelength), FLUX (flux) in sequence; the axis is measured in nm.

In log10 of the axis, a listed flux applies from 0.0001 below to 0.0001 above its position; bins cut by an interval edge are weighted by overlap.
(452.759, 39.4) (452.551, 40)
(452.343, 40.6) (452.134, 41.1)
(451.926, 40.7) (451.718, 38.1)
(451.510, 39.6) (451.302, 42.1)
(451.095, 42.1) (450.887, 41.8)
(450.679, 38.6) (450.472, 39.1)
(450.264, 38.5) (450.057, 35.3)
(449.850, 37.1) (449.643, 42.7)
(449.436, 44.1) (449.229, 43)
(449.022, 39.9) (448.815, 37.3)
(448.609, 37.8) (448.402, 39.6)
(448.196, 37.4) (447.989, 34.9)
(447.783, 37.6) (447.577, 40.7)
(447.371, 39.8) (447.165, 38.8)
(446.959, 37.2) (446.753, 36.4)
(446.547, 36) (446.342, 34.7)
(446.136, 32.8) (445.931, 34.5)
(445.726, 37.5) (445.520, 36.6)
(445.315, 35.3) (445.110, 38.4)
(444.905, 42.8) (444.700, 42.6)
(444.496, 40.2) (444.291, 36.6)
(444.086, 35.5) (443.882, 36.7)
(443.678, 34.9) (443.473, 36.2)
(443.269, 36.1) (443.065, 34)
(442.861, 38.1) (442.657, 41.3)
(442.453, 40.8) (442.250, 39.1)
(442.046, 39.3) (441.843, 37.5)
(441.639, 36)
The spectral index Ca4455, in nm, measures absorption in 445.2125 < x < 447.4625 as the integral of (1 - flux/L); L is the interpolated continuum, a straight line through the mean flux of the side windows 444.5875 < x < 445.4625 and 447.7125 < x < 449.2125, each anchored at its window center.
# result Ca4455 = 0.16 nm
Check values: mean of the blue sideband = 39.6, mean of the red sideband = 38.1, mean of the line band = 36.3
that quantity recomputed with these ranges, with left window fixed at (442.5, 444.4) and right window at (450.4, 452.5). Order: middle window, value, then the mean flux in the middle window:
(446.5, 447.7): 0.00 nm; 38.2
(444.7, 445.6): -0.03 nm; 38.8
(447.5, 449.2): 0.03 nm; 38.3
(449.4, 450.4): 0.01 nm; 39.2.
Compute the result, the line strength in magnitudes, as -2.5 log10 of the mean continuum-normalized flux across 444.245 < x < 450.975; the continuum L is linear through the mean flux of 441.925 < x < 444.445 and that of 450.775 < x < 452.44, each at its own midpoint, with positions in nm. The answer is 0.02 mag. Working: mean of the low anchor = 37.4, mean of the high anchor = 40.7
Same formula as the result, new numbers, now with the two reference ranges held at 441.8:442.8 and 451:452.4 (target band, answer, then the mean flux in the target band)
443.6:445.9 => 0.06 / 37.8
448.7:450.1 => 0.01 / 40.1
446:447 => 0.14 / 35.3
